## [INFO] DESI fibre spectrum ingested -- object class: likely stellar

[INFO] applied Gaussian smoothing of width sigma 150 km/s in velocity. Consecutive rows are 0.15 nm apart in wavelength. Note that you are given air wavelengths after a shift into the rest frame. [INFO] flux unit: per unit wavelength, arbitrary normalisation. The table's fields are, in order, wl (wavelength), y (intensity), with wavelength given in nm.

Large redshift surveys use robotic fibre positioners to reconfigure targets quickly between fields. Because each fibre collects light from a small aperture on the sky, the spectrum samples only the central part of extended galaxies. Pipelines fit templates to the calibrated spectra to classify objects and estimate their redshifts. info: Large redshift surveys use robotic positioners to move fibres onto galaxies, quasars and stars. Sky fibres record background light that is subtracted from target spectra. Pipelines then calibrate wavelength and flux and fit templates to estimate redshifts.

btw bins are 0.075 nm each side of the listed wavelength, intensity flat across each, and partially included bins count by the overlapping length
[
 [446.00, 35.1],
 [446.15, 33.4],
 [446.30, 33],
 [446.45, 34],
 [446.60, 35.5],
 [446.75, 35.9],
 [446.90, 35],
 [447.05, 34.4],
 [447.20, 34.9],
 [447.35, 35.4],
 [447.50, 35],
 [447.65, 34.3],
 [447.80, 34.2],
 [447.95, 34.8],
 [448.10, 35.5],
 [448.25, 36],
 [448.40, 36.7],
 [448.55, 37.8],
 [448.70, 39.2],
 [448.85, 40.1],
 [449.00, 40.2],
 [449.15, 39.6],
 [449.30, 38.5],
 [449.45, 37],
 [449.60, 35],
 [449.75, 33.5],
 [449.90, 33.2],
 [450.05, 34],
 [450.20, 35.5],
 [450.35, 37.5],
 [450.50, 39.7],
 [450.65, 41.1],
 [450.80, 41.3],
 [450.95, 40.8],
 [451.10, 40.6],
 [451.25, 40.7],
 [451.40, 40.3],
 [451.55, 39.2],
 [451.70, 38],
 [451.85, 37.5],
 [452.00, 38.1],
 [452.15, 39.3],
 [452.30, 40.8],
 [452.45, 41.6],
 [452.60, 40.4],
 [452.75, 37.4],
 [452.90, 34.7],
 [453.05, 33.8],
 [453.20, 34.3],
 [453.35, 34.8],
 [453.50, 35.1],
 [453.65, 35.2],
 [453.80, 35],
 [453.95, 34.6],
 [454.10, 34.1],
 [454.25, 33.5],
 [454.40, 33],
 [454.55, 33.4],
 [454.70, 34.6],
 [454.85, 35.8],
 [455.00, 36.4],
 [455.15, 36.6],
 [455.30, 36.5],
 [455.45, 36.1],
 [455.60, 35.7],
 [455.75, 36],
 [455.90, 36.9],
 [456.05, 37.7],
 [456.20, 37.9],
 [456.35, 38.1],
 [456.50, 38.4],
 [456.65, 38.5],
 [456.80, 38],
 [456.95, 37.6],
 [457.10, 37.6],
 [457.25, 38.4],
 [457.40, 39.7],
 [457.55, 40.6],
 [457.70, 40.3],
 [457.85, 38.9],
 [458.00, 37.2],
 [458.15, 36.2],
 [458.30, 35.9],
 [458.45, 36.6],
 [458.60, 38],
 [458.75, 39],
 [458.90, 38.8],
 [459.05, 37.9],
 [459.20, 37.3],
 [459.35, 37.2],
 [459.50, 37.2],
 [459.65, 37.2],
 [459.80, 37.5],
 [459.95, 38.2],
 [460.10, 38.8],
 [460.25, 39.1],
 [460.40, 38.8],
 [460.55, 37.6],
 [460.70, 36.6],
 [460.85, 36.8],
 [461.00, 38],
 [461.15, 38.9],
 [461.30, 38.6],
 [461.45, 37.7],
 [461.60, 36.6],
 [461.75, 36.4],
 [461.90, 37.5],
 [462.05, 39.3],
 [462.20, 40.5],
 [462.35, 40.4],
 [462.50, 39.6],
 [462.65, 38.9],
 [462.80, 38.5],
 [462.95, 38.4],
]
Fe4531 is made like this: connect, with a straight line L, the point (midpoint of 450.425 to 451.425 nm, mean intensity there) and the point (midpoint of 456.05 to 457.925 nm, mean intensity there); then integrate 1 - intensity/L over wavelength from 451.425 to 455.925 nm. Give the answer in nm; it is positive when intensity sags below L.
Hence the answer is 0.388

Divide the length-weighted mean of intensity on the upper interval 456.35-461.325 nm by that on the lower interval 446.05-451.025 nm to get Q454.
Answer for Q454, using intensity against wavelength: 1.0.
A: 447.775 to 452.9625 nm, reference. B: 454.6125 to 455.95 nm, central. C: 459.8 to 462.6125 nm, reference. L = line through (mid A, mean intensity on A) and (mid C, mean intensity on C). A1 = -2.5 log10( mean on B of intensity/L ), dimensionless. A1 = 0.06 mag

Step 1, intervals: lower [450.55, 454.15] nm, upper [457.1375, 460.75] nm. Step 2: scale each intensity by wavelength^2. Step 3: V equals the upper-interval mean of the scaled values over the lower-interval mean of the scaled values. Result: 1.03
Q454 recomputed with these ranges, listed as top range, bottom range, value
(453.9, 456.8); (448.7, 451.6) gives 0.94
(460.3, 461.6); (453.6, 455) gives 1.10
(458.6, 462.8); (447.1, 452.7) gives 1.01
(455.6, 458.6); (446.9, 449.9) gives 1.04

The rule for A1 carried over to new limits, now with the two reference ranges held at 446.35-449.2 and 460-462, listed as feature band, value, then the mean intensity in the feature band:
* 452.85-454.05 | 0.07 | 34.7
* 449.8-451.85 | -0.06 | 38.5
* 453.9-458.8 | 0.01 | 36.9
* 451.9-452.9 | -0.07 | 39.2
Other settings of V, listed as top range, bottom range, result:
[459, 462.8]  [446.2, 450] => 1.12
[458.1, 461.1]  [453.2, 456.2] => 1.09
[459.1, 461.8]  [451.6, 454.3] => 1.06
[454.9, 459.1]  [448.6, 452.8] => 1.00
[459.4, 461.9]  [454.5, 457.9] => 1.03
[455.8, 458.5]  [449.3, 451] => 1.06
